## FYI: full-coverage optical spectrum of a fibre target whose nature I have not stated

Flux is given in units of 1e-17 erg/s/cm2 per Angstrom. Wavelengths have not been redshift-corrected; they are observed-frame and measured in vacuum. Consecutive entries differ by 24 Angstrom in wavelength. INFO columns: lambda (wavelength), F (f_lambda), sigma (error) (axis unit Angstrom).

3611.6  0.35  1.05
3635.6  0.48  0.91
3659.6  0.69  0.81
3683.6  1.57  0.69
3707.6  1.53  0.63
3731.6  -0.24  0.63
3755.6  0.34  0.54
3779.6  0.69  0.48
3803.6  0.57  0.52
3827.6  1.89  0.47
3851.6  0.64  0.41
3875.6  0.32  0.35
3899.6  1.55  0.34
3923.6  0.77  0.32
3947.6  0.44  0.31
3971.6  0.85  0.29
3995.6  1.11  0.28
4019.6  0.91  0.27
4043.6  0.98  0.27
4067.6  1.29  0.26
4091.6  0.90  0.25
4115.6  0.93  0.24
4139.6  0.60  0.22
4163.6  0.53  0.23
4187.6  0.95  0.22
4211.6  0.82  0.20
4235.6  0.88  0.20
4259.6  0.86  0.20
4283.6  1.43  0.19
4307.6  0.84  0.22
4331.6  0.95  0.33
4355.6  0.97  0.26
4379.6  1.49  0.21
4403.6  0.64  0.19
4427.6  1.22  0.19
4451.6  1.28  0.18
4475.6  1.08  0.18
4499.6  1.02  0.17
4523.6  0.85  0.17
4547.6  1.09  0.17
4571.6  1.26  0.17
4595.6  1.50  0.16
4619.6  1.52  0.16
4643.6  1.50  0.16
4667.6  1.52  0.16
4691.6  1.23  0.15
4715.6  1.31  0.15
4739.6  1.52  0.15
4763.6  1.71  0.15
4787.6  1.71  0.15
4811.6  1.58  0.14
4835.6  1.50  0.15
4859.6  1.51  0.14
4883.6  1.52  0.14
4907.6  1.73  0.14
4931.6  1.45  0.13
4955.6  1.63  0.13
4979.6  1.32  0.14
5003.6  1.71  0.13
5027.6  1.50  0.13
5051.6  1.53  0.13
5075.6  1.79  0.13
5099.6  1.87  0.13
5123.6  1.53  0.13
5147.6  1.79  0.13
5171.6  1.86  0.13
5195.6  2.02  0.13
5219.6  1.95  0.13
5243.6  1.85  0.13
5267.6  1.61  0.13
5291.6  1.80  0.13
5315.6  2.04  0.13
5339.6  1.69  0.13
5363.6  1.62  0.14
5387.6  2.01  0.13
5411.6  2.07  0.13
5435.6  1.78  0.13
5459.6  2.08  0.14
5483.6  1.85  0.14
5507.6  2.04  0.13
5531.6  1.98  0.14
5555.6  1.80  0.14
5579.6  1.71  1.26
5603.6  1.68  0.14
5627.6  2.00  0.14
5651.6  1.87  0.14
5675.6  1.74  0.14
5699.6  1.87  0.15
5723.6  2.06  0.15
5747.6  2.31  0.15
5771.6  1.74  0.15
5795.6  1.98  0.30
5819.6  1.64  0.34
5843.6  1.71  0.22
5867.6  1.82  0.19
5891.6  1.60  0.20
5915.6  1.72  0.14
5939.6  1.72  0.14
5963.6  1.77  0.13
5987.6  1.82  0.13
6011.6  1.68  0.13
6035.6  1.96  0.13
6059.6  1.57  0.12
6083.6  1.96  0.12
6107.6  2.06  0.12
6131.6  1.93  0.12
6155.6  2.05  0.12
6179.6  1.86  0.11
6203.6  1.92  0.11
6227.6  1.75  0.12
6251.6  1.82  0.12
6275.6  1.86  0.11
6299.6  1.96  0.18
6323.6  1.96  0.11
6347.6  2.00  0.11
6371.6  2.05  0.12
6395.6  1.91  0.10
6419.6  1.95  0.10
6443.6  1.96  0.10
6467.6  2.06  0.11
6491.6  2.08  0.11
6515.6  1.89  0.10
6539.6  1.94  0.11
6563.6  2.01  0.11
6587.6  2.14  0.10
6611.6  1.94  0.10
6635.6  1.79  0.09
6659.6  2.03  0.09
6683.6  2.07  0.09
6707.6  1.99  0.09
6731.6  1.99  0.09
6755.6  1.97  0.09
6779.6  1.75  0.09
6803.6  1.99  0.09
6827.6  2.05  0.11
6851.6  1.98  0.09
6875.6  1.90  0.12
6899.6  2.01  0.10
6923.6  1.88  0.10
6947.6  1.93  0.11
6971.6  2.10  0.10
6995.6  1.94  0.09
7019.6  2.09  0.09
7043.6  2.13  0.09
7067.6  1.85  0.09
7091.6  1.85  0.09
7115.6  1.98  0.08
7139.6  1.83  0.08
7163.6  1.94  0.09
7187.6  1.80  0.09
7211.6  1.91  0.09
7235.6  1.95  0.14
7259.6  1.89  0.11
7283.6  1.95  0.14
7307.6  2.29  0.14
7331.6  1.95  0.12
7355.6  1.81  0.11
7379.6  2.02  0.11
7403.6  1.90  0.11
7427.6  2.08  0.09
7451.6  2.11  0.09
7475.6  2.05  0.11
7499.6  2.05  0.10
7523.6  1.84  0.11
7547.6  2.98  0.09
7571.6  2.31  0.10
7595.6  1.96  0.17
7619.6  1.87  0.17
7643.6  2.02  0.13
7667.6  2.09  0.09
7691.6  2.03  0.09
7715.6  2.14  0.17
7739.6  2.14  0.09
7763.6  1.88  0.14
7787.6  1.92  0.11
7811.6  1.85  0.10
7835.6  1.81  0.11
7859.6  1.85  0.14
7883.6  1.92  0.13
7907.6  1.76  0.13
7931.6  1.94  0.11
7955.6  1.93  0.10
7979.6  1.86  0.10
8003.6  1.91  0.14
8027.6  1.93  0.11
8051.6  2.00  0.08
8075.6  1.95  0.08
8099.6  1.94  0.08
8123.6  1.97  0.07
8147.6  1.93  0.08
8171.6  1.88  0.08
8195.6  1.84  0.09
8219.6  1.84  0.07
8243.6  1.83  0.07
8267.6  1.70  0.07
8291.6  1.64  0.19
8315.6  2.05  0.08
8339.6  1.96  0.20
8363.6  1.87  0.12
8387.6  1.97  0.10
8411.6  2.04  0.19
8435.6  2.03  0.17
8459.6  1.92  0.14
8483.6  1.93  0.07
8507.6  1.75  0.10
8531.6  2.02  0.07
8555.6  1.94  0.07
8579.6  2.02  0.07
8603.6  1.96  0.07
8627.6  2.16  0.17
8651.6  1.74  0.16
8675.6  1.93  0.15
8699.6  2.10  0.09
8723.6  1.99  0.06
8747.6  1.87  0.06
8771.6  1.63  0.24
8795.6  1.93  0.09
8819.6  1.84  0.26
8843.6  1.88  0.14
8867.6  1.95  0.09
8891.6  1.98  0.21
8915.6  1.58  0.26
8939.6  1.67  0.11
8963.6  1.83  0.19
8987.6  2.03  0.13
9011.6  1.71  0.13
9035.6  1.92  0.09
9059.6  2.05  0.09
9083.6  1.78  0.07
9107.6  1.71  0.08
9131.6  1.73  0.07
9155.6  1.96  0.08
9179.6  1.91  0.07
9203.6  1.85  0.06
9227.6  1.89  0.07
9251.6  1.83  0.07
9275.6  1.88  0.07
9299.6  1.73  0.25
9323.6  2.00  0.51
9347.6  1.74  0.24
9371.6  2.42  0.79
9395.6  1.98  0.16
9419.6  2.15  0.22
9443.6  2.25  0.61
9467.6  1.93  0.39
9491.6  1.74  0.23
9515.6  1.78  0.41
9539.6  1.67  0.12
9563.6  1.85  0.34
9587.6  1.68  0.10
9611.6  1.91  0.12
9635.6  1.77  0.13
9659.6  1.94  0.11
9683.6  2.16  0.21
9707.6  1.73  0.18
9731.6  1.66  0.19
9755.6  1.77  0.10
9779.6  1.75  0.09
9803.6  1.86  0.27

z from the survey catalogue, 0.149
